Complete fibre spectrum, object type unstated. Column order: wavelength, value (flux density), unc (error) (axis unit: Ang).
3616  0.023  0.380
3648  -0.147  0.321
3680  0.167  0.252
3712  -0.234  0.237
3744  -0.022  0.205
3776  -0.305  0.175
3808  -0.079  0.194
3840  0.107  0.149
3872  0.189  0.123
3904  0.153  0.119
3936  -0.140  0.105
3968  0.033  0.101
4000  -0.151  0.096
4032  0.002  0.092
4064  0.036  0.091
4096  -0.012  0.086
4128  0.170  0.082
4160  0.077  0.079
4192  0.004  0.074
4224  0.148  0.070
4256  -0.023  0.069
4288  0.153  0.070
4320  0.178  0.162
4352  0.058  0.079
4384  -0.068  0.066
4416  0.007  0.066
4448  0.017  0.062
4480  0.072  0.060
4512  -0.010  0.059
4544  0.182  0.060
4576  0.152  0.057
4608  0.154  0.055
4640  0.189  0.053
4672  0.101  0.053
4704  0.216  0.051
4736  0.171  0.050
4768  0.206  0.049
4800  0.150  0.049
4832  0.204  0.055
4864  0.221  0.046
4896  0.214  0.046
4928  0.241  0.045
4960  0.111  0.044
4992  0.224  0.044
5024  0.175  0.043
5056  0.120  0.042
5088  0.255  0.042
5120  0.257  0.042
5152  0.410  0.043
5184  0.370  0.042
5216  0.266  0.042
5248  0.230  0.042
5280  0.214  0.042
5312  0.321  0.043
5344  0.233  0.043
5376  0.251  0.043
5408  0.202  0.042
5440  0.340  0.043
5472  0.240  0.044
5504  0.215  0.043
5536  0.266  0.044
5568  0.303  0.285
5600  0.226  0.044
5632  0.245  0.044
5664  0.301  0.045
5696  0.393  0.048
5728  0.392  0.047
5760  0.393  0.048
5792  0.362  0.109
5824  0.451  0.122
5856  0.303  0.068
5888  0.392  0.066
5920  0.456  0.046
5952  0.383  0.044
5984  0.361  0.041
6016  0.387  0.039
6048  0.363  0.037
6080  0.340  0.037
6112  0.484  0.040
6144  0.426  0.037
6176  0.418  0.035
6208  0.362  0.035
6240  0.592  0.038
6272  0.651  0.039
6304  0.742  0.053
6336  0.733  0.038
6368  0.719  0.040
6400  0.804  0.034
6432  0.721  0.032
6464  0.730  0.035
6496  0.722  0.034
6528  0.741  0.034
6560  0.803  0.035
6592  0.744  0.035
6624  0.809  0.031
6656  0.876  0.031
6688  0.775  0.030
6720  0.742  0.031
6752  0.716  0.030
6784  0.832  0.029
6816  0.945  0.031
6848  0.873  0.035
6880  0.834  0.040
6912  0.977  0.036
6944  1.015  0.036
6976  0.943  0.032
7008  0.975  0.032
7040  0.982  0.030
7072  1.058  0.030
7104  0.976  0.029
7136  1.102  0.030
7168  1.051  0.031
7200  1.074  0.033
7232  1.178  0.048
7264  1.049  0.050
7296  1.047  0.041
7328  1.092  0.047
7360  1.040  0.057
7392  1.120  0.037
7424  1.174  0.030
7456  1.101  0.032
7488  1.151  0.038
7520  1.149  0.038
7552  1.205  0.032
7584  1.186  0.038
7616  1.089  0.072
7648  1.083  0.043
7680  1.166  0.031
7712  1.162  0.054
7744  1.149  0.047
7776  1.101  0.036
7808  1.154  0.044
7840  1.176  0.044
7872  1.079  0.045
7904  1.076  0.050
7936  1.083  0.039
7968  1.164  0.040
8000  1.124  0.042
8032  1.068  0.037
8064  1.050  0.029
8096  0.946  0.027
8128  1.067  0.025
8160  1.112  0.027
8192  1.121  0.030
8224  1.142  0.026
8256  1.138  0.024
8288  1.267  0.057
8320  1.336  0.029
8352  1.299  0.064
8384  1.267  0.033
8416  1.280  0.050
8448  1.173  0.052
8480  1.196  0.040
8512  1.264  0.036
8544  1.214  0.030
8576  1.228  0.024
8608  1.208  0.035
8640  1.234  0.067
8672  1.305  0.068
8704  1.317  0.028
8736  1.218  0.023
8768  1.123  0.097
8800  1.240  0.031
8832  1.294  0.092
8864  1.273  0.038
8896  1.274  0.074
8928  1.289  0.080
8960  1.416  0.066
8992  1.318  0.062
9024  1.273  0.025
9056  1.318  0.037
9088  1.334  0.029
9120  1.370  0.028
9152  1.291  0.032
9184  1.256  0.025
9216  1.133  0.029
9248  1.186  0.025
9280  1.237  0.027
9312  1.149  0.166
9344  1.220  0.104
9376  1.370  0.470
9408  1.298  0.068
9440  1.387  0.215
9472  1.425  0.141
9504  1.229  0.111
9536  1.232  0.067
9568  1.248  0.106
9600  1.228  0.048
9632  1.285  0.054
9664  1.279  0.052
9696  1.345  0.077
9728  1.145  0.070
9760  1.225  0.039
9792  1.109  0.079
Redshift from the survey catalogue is 0.57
